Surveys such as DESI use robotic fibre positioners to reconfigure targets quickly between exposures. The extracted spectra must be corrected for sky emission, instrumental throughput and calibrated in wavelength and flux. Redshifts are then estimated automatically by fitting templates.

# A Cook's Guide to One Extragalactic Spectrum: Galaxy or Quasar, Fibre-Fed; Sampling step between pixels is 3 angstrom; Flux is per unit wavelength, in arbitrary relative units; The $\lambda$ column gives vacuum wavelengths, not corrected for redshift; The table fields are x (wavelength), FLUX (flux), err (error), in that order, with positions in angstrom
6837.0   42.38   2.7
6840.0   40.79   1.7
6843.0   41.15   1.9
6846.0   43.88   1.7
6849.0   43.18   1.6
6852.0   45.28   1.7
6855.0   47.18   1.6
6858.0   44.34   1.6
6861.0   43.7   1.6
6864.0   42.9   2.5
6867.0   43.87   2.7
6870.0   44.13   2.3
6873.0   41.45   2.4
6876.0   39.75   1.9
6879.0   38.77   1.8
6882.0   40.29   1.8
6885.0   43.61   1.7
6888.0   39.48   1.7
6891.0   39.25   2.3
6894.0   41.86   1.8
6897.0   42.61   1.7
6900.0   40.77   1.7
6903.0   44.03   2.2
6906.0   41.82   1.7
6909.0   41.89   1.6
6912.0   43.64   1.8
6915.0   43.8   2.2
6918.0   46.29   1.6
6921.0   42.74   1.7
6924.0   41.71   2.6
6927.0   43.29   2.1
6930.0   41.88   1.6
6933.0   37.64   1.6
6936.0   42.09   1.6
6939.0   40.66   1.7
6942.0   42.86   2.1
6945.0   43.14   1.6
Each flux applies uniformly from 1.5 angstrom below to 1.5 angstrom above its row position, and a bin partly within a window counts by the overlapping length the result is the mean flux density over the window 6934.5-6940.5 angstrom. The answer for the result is 41.4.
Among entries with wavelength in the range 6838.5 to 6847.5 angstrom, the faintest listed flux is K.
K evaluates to 40.79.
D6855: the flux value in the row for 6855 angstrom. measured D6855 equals 47.18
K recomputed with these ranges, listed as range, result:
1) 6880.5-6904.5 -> 39.25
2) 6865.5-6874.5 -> 41.45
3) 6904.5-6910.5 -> 41.82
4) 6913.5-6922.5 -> 42.74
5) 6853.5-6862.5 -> 43.7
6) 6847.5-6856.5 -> 43.18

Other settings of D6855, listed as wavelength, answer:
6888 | 39.48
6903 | 44.03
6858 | 44.34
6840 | 40.79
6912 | 43.64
